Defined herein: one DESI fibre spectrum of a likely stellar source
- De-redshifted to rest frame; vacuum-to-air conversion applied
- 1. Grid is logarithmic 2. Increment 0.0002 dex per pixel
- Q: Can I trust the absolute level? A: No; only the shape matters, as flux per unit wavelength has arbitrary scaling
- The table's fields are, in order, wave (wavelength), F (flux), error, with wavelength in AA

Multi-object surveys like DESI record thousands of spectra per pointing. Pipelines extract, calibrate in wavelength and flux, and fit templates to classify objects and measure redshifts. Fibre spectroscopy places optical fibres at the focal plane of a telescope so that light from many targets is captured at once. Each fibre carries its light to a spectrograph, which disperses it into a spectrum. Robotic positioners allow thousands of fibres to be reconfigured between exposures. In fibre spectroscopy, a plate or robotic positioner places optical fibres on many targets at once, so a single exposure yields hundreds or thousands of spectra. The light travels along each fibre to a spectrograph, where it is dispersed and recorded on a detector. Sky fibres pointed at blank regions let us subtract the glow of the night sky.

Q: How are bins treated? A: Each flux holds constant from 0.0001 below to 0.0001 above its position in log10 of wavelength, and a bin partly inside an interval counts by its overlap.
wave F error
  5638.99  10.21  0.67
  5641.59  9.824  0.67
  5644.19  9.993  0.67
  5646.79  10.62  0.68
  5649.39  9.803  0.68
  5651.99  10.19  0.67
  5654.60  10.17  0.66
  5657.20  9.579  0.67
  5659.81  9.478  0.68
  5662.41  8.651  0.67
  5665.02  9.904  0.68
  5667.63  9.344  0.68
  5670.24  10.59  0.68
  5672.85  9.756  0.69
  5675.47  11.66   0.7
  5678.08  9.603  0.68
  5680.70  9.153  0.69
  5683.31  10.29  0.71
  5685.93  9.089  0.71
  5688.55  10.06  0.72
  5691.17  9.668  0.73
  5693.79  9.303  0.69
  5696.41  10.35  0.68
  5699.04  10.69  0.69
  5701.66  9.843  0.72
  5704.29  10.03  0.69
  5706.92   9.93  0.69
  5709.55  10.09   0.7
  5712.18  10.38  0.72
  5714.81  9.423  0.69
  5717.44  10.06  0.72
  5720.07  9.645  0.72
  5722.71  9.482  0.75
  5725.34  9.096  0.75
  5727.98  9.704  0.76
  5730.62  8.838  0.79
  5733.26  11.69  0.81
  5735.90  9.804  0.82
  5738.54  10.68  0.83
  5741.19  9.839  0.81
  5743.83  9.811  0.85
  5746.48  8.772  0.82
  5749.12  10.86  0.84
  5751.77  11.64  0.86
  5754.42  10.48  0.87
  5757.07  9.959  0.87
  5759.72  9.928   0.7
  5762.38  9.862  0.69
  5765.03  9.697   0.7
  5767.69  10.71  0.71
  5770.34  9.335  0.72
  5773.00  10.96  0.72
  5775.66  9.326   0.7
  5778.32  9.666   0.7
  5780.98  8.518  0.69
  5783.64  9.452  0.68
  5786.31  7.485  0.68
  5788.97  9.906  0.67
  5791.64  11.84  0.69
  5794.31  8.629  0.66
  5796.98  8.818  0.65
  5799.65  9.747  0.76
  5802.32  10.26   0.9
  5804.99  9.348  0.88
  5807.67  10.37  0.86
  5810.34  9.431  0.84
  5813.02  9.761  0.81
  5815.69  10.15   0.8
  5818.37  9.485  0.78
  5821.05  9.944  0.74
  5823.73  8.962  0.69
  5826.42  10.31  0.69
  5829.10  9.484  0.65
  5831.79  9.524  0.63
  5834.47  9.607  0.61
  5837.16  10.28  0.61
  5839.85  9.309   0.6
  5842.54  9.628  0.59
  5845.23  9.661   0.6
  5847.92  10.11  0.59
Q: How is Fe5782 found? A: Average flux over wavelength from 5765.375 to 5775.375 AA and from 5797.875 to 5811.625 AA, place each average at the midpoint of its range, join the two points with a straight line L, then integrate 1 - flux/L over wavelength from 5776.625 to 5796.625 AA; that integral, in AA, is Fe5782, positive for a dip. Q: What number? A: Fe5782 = 1.3 AA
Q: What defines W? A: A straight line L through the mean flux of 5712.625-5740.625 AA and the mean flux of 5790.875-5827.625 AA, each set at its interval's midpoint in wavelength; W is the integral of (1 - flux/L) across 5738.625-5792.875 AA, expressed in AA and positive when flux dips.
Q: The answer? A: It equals -0.6 AA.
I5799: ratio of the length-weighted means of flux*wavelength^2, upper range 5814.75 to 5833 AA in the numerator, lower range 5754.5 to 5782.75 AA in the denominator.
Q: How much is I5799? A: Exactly 1.0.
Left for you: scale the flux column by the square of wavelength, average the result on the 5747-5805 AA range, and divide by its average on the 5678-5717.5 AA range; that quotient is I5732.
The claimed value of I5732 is 1.0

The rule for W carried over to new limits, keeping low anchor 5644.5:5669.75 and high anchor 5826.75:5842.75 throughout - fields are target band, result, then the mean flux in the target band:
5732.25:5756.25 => -1.6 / 10.4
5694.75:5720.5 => -0.8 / 10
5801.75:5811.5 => -0.1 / 9.83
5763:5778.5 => -0.4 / 9.97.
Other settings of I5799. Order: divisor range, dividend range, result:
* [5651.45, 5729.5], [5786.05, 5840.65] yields 1.03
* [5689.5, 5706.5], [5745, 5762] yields 1.05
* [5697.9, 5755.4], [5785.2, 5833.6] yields 0.99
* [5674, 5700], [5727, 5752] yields 1.03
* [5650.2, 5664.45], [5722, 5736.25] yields 1.04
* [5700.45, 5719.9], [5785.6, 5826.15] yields 1.00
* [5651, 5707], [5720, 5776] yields 1.04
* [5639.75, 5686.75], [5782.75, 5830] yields 1.02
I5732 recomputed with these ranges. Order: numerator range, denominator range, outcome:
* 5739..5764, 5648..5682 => 1.06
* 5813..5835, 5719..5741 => 1.01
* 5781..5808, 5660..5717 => 1.00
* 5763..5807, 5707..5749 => 1.00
